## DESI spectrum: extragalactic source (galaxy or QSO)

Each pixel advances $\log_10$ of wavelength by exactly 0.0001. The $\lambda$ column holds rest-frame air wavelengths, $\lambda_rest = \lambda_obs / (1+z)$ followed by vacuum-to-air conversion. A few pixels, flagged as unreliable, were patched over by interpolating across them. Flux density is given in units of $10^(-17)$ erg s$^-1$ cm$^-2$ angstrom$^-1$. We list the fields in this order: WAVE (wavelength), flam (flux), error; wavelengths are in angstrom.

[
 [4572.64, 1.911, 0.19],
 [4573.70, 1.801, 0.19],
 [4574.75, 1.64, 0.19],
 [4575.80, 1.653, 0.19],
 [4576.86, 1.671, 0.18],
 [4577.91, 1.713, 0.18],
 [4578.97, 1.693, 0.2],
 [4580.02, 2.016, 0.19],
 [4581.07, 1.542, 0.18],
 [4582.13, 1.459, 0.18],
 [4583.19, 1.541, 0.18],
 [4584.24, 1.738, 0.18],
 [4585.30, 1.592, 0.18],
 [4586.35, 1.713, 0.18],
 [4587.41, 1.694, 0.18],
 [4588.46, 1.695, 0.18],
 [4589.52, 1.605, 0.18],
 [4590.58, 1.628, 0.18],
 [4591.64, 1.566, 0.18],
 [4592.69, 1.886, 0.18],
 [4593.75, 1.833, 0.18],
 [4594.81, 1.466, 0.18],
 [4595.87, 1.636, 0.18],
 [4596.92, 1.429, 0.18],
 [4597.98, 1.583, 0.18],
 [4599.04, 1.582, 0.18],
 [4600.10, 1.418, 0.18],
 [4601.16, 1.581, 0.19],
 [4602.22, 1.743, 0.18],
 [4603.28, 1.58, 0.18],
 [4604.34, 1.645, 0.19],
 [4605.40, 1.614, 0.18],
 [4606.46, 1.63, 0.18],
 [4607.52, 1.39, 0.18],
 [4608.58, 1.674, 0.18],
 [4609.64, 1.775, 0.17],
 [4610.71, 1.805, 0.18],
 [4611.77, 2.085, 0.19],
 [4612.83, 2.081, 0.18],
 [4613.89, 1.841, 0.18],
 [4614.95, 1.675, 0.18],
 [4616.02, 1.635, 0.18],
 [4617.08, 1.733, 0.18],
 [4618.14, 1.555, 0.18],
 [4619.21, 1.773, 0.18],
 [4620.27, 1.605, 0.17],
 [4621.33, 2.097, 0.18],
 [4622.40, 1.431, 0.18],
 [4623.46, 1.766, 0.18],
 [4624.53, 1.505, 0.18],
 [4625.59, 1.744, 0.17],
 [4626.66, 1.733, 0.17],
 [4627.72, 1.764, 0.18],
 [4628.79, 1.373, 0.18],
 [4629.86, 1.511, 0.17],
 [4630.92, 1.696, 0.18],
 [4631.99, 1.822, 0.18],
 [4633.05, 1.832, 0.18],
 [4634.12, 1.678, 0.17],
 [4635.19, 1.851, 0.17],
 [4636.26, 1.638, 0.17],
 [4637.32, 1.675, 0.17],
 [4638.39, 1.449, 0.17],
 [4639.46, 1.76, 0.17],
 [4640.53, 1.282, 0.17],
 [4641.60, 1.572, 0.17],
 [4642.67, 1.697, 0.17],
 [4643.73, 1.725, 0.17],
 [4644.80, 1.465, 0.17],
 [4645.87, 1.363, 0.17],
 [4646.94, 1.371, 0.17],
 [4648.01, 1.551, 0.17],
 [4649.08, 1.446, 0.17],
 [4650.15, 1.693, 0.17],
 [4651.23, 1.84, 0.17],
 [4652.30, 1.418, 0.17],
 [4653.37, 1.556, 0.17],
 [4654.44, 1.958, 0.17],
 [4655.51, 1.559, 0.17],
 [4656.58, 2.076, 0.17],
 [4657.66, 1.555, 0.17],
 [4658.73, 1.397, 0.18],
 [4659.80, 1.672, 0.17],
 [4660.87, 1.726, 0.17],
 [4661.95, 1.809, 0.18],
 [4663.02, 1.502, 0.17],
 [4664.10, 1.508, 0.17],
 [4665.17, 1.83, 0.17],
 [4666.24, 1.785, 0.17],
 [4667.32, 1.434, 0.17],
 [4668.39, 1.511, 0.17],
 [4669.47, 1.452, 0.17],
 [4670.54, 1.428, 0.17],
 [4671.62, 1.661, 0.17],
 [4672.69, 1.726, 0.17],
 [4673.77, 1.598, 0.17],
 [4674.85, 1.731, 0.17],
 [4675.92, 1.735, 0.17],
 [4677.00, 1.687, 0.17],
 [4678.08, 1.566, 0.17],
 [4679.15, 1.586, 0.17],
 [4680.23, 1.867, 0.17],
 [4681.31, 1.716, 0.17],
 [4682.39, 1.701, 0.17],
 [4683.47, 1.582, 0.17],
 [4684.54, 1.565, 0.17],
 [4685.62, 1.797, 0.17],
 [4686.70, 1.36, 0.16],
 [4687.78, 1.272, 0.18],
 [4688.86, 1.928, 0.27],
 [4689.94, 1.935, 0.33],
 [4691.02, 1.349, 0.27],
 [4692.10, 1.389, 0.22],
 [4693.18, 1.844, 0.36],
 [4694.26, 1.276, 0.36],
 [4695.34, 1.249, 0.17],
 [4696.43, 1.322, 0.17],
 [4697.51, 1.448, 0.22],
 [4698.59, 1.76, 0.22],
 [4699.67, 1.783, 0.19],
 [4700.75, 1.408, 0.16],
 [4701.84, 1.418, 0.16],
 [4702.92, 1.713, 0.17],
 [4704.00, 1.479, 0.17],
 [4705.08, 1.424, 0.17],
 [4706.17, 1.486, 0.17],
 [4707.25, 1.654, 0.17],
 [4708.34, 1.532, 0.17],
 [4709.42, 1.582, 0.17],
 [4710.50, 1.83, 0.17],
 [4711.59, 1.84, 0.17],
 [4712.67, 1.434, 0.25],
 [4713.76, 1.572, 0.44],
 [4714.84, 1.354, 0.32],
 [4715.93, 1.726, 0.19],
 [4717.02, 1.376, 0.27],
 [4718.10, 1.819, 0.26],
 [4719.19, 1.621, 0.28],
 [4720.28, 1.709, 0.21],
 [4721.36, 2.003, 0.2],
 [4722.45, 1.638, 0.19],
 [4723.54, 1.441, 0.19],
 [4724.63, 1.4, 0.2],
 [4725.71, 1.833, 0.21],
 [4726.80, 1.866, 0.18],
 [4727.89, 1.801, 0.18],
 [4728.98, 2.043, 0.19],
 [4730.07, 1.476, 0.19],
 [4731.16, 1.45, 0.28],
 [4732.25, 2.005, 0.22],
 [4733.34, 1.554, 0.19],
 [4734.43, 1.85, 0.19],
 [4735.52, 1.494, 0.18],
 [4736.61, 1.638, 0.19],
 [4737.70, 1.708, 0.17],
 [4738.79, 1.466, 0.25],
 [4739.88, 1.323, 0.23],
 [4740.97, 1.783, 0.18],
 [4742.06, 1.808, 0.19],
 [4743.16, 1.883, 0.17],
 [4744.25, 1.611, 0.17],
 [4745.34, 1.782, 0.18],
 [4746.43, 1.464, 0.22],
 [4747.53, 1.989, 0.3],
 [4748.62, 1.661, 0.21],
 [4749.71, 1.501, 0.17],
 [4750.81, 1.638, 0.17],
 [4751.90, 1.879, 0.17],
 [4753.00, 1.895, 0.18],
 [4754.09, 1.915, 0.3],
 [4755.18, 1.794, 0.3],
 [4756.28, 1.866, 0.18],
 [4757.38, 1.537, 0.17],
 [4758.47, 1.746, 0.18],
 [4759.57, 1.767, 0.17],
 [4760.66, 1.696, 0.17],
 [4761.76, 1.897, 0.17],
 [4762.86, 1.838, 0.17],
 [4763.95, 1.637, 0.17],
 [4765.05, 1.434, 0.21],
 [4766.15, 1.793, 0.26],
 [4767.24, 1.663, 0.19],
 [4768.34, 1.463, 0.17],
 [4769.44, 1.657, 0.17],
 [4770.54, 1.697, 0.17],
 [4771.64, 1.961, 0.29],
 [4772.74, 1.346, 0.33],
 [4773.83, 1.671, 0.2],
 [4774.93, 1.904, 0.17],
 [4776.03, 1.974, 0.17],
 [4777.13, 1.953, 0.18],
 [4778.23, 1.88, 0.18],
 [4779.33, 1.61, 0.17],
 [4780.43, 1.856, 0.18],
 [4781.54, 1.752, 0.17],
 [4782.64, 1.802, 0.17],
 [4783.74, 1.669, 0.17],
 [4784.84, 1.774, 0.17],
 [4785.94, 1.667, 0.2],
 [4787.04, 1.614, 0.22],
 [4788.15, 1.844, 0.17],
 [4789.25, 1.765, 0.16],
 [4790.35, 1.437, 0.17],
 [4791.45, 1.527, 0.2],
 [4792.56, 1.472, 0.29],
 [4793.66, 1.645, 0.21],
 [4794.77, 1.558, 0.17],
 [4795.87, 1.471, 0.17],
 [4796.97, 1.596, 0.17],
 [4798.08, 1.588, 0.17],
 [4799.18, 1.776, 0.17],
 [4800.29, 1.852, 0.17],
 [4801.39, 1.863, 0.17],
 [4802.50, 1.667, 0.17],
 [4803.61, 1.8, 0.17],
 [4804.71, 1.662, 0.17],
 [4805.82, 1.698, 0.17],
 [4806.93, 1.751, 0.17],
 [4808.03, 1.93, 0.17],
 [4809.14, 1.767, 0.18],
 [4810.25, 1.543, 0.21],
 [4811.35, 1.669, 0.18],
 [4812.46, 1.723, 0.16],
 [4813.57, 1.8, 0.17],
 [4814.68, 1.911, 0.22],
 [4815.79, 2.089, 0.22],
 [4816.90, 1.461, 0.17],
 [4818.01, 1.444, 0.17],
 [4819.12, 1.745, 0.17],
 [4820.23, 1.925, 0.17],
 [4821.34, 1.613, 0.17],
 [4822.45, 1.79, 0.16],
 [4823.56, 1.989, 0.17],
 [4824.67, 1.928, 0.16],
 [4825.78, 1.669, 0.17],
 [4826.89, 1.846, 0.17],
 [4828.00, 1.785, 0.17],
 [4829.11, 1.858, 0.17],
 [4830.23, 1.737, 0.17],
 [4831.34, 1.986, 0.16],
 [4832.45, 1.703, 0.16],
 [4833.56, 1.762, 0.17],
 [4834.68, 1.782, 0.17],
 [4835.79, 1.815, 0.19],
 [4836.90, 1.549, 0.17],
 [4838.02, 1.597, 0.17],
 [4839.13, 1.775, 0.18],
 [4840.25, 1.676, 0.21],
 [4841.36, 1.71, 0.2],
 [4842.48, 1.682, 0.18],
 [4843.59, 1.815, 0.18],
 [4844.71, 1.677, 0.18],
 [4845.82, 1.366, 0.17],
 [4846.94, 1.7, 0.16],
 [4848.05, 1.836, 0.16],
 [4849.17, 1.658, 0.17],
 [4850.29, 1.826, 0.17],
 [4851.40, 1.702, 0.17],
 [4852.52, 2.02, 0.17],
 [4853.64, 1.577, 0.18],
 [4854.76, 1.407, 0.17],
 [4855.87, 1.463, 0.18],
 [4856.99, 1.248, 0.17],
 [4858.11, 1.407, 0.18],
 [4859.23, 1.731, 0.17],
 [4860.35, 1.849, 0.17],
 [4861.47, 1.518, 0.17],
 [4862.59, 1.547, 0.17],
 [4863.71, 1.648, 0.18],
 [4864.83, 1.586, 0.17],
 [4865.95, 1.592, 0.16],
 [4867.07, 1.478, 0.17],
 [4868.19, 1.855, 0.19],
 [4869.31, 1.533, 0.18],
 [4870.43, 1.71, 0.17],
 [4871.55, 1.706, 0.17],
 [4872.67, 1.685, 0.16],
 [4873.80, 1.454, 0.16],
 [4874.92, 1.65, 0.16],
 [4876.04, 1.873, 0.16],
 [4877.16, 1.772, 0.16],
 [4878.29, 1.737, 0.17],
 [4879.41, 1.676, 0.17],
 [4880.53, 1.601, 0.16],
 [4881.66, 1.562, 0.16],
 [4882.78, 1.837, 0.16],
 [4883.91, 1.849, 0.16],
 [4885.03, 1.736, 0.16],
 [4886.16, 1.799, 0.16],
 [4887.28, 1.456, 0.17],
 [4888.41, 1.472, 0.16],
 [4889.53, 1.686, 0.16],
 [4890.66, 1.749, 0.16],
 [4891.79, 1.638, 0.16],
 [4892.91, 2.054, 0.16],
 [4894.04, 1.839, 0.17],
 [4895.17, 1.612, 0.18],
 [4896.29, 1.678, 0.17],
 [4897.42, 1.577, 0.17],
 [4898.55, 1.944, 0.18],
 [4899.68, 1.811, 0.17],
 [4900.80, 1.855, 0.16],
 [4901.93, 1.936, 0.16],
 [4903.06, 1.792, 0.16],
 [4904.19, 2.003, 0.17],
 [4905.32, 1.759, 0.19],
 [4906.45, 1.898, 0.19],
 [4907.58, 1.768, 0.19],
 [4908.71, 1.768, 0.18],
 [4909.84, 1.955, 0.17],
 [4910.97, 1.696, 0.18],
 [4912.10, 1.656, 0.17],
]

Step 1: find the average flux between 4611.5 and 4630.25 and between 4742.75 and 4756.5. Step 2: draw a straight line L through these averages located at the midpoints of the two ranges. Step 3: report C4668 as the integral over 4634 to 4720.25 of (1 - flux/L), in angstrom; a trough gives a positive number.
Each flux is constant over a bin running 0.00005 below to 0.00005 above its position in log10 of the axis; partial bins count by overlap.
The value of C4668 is 6.6 angstrom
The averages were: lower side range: 1.71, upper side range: 1.76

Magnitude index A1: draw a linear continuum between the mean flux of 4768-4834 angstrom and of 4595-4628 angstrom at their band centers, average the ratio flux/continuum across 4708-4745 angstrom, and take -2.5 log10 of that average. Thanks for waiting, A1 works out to 0.03 mag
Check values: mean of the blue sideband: 1.68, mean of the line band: 1.66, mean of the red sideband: 1.73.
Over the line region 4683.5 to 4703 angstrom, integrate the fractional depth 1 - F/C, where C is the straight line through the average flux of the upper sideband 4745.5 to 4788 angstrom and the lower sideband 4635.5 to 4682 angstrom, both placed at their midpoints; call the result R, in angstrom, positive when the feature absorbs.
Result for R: 1.3 angstrom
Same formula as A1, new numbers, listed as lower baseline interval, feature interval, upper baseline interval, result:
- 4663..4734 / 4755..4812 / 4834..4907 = -0.035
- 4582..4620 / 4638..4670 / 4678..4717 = 0.010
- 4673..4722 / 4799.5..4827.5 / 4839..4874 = -0.088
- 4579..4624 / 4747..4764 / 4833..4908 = -0.053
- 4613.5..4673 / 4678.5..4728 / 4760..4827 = 0.047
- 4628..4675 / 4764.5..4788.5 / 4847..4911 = -0.039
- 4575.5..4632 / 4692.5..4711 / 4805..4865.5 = 0.098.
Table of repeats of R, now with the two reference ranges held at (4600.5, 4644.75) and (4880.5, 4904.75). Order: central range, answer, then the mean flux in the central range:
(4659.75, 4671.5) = 0.6 angstrom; 1.6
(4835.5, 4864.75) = 1.6 angstrom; 1.64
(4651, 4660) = 0.1 angstrom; 1.67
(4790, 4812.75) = 0.8 angstrom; 1.67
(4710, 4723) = 0.3 angstrom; 1.66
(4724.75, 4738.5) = 0.0 angstrom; 1.71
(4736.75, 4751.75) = 0.4 angstrom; 1.67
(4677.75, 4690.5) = 0.3 angstrom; 1.66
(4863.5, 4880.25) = 0.8 angstrom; 1.66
